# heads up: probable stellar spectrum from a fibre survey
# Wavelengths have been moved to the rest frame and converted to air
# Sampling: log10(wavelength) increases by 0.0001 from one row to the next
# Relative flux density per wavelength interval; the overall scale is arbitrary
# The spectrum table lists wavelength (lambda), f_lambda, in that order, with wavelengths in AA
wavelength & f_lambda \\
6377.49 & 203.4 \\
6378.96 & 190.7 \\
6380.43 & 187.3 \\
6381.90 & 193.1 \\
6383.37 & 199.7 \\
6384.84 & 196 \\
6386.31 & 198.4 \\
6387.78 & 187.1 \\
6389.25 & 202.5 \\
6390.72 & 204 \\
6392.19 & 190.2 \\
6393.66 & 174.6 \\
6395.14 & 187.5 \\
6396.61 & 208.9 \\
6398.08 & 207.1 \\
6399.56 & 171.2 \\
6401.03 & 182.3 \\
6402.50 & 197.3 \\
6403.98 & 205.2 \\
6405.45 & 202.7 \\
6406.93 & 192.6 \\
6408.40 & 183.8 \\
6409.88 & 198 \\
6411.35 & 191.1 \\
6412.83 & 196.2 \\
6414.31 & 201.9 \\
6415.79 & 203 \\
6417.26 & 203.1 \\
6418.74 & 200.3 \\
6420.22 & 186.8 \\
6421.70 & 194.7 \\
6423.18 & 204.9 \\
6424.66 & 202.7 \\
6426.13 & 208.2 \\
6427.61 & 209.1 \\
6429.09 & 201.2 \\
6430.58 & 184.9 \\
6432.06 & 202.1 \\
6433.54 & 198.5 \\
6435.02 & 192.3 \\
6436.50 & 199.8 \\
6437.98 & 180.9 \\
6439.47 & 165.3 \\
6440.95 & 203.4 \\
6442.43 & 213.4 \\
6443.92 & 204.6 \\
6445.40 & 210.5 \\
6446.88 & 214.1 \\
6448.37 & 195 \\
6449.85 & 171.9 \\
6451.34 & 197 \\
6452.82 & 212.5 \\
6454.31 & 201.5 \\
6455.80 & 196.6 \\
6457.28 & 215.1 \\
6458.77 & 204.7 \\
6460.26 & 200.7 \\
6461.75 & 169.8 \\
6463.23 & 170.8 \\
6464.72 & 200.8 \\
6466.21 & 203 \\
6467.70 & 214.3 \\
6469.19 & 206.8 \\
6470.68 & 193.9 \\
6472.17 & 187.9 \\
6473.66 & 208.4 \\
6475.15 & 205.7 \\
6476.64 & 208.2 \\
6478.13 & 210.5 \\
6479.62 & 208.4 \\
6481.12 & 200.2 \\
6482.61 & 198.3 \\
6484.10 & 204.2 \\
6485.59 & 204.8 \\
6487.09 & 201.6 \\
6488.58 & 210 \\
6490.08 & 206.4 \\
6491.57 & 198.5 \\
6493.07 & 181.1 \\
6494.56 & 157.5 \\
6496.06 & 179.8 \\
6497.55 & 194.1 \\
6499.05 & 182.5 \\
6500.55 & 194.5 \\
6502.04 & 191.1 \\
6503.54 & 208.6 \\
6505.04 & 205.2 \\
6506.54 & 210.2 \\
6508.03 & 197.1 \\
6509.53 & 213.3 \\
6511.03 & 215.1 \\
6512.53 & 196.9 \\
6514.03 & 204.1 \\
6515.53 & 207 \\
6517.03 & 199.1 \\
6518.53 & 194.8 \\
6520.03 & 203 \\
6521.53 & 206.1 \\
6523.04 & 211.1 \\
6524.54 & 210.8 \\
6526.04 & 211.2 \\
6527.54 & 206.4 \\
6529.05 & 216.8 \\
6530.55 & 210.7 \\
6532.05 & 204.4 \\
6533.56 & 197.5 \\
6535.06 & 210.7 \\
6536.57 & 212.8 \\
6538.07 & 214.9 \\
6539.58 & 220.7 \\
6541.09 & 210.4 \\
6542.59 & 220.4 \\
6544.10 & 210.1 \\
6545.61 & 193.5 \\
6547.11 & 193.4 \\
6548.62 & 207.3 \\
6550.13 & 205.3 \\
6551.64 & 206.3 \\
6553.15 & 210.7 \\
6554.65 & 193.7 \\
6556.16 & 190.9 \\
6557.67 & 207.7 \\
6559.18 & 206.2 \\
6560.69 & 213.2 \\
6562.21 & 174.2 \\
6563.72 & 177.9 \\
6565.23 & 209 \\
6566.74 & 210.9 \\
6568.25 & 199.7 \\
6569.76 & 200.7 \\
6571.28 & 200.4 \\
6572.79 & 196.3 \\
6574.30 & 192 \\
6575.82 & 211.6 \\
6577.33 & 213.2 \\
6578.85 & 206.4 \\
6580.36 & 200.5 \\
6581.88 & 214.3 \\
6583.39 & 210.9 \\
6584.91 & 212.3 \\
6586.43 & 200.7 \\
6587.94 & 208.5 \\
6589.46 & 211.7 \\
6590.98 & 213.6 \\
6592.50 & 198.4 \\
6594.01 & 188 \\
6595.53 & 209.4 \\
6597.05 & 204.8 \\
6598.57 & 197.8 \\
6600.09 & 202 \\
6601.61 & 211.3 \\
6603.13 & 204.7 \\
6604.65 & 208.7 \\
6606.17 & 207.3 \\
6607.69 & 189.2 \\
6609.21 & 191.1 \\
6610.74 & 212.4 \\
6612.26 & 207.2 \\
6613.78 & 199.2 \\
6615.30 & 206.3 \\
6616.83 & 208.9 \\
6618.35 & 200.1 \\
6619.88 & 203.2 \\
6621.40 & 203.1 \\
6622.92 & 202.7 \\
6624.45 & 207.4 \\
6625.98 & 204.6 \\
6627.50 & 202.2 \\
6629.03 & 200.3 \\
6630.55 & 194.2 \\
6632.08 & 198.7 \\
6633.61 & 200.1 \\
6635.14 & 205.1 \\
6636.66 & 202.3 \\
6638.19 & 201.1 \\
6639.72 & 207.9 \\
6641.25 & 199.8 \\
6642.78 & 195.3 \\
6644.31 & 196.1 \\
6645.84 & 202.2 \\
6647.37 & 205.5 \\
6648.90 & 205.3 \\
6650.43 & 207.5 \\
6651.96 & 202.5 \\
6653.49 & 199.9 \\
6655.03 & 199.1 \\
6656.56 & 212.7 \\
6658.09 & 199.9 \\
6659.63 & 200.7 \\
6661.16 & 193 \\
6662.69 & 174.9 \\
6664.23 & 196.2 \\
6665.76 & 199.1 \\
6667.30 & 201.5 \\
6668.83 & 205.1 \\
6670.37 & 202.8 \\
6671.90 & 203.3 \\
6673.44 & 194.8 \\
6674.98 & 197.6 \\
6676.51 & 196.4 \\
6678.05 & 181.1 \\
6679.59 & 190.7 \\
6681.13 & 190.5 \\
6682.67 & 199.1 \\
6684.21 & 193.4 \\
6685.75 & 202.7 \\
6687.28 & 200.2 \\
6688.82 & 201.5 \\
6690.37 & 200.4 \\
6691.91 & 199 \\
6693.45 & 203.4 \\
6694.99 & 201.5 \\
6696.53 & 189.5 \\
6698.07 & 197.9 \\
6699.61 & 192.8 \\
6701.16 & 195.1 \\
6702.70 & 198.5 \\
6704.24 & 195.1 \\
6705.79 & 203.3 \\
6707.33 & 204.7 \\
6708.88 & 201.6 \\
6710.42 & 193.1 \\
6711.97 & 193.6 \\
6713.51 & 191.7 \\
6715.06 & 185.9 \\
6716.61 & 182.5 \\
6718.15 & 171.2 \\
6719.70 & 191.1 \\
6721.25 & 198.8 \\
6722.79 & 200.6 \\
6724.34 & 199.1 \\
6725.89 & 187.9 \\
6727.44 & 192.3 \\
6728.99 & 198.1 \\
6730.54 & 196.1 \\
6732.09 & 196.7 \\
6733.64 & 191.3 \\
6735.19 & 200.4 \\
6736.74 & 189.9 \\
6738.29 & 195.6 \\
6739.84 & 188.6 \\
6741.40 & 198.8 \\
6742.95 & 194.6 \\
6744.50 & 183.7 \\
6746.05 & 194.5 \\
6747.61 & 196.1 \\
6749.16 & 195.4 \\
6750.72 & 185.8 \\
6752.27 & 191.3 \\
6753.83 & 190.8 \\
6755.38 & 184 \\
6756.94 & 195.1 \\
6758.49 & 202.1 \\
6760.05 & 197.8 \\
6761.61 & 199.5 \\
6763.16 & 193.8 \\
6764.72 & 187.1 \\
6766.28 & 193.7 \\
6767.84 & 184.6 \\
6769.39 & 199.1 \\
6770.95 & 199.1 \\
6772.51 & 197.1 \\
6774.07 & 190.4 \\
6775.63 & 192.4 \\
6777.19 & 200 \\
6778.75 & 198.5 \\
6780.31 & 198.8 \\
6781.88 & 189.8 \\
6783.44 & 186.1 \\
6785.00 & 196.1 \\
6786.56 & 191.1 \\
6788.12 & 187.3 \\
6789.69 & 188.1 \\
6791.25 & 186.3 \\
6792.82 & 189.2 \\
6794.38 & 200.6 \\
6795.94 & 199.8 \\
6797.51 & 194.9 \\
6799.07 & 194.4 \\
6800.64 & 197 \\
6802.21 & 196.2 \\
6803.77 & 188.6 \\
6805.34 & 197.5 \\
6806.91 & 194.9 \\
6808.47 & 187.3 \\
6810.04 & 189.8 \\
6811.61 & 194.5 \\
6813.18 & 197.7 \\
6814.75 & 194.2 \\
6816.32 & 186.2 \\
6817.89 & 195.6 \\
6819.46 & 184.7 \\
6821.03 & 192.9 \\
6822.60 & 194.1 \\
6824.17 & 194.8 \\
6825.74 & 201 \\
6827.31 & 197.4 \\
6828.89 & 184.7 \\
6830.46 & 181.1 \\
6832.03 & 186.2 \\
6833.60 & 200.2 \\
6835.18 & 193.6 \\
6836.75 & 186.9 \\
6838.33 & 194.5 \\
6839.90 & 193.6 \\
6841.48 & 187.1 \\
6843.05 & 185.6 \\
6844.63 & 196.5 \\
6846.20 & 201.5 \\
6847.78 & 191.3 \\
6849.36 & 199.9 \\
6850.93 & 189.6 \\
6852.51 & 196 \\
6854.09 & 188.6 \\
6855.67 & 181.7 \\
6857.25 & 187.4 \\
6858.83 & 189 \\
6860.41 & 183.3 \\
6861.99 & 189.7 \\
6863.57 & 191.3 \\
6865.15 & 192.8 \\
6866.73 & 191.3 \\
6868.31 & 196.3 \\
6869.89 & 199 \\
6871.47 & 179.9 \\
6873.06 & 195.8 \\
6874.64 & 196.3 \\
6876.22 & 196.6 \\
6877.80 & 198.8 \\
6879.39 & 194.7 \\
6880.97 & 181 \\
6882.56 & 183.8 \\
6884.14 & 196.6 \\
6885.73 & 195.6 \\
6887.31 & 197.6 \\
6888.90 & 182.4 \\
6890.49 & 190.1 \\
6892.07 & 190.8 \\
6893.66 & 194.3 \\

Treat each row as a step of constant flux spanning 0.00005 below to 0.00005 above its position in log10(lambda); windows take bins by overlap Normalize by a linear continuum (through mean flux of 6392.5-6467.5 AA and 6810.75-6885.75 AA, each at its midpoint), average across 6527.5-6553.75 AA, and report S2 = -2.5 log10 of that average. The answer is -0.071 mag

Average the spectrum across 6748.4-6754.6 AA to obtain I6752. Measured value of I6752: 191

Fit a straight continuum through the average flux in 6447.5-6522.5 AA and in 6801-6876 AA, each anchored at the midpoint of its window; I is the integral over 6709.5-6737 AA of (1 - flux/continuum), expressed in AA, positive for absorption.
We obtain 0.3 AA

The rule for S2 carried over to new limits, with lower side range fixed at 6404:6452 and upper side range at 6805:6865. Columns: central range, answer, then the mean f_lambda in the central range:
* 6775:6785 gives -0.01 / 194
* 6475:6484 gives -0.05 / 205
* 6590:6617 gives -0.05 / 203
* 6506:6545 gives -0.07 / 208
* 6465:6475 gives -0.03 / 202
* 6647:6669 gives -0.03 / 200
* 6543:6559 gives -0.04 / 202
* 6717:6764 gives 0.00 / 193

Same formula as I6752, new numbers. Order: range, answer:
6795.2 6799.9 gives 196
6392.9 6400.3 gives 190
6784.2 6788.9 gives 192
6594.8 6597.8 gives 207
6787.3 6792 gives 187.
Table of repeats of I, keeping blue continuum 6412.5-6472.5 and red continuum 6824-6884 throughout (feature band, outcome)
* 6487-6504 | 0.5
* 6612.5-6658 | -1.7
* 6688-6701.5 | -0.3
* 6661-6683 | -0.1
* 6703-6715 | -0.2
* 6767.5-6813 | -0.2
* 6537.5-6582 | -1.6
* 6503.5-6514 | -0.5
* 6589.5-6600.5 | -0.4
